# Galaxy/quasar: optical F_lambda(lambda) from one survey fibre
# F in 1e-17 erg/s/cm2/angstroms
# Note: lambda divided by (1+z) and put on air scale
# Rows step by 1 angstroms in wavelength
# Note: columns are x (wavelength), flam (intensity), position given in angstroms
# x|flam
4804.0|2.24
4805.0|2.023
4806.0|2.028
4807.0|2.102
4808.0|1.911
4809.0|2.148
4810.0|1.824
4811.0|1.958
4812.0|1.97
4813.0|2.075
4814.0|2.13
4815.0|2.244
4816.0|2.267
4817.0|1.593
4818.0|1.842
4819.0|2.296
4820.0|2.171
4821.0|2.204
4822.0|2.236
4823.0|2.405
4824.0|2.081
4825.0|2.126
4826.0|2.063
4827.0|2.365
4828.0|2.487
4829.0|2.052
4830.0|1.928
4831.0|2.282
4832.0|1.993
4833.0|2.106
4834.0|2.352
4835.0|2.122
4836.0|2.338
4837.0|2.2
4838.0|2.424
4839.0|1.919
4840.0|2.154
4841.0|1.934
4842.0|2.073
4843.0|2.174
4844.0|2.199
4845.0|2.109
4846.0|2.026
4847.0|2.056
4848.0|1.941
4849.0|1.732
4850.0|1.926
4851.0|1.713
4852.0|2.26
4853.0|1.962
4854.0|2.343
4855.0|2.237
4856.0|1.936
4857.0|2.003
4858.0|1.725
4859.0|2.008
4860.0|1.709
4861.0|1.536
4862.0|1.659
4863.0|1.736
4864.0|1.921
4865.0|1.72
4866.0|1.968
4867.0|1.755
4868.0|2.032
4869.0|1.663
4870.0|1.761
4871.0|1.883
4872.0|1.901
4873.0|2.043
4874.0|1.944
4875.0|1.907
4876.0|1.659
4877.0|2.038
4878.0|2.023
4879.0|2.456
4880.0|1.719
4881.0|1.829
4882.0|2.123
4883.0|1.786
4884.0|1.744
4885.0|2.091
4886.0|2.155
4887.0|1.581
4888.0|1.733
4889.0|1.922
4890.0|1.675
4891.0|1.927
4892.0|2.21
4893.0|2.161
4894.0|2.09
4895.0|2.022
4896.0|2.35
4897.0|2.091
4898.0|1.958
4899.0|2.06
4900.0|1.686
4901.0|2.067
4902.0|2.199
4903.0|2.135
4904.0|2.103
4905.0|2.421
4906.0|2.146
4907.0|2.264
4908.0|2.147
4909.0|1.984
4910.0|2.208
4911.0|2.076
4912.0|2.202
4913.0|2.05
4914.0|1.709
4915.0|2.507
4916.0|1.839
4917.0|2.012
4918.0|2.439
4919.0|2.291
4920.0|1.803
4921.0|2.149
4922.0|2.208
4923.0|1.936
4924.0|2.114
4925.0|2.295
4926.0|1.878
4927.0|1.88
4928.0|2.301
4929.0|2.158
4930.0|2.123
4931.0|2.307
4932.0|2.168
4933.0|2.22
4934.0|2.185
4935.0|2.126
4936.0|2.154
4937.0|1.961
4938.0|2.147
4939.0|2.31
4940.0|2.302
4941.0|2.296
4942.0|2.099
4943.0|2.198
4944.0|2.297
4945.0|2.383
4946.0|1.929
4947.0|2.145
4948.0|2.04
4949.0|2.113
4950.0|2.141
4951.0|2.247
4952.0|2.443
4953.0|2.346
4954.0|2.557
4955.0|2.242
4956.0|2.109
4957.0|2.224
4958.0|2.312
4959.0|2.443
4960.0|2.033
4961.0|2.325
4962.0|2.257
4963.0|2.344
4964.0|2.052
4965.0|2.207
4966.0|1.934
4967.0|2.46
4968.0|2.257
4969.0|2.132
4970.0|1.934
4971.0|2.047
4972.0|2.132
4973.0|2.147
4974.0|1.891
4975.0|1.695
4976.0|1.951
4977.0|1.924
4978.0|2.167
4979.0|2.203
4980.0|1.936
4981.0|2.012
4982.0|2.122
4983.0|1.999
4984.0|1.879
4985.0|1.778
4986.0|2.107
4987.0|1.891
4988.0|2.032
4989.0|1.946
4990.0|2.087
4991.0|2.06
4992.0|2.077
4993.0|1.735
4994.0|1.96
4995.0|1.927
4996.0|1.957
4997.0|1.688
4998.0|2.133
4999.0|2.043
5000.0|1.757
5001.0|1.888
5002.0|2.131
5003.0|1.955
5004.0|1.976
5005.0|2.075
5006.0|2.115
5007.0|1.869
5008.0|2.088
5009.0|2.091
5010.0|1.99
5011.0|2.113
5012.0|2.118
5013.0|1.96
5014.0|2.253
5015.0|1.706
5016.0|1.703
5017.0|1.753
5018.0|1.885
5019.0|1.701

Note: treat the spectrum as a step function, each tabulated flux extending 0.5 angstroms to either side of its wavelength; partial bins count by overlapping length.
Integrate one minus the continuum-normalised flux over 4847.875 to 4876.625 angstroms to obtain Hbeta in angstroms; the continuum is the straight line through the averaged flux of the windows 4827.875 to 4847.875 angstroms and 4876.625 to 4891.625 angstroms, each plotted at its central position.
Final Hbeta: 2.0 angstroms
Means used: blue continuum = 2.14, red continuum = 1.92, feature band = 1.88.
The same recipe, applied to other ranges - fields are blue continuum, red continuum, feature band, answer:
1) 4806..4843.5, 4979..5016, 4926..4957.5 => -2.6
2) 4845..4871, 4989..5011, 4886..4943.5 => -5.0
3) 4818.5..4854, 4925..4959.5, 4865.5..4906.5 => 3.5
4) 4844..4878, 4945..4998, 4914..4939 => -1.4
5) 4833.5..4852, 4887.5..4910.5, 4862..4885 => 2.0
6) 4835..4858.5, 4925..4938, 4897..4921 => 0.1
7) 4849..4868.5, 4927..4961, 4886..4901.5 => 0.4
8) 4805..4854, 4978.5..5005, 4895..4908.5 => -0.5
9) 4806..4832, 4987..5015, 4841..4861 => 0.9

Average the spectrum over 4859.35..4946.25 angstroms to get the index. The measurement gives 2.03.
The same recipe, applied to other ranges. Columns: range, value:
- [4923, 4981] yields 2.16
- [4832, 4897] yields 1.98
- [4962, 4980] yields 2.09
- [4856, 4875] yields 1.84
